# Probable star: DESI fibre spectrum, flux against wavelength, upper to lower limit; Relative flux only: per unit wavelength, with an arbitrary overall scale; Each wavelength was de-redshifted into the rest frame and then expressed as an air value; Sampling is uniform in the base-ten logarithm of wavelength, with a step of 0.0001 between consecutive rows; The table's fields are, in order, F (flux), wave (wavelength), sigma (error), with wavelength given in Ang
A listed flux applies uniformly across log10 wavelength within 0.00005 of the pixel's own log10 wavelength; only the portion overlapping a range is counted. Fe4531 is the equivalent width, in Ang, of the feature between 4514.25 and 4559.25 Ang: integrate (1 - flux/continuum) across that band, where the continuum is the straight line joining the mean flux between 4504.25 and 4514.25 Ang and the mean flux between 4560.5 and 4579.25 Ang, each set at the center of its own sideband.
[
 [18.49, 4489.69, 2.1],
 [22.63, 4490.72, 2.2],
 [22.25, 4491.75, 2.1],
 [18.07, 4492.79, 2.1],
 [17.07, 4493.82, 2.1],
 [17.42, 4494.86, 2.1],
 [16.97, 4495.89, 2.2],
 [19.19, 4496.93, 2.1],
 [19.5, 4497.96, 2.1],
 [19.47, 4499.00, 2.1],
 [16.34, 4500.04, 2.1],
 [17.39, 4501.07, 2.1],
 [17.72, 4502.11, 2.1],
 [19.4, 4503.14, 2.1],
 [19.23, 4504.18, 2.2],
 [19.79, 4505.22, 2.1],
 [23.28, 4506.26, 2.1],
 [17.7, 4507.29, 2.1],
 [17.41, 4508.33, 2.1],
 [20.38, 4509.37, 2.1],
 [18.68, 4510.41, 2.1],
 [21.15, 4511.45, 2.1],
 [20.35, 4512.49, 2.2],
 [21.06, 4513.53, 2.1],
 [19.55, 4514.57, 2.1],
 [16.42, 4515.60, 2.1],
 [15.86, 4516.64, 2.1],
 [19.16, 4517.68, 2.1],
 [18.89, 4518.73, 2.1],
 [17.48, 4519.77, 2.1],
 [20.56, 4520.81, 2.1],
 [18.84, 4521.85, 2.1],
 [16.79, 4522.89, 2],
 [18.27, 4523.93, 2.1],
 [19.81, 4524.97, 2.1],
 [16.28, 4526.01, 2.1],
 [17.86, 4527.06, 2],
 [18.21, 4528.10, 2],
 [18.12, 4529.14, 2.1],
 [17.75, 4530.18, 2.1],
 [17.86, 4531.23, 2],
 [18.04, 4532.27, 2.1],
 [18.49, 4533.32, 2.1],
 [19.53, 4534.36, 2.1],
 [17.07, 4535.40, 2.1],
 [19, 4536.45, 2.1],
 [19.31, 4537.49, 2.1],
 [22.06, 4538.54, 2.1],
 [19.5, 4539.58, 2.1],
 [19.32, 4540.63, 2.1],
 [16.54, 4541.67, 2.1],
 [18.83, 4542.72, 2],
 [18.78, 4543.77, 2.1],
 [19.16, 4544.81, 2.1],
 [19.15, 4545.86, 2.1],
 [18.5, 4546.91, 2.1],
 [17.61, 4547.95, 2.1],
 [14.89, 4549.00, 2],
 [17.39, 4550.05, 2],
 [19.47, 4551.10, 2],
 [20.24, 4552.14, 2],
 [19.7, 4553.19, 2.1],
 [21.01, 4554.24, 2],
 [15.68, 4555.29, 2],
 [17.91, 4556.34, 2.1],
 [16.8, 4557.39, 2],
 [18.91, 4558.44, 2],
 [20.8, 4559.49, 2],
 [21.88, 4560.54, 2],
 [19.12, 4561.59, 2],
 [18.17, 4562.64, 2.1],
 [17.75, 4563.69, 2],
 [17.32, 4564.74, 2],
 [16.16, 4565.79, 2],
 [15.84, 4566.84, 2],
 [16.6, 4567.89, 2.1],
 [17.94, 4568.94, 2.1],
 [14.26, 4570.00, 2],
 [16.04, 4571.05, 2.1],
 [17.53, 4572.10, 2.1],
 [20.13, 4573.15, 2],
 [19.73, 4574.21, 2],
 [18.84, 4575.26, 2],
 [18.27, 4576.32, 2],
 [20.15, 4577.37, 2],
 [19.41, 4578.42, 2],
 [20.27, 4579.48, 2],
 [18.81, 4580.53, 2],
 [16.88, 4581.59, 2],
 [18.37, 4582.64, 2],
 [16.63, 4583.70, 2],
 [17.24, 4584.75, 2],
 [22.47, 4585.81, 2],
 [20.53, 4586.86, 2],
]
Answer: 1.5 Ang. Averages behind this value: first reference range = 19.9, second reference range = 18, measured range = 18.4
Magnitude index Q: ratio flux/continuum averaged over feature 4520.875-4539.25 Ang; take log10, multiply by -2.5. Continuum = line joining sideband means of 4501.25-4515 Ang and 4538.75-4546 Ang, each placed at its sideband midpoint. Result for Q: 0.04 mag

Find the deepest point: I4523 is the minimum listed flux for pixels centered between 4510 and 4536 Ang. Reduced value 15.86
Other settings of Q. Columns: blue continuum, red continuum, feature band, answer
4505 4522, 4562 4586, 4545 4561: -0.01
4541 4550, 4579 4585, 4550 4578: -0.02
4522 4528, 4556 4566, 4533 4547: -0.05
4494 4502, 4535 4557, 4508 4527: -0.03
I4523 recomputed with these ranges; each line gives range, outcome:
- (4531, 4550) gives 14.89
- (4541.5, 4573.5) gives 14.26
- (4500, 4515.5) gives 16.34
